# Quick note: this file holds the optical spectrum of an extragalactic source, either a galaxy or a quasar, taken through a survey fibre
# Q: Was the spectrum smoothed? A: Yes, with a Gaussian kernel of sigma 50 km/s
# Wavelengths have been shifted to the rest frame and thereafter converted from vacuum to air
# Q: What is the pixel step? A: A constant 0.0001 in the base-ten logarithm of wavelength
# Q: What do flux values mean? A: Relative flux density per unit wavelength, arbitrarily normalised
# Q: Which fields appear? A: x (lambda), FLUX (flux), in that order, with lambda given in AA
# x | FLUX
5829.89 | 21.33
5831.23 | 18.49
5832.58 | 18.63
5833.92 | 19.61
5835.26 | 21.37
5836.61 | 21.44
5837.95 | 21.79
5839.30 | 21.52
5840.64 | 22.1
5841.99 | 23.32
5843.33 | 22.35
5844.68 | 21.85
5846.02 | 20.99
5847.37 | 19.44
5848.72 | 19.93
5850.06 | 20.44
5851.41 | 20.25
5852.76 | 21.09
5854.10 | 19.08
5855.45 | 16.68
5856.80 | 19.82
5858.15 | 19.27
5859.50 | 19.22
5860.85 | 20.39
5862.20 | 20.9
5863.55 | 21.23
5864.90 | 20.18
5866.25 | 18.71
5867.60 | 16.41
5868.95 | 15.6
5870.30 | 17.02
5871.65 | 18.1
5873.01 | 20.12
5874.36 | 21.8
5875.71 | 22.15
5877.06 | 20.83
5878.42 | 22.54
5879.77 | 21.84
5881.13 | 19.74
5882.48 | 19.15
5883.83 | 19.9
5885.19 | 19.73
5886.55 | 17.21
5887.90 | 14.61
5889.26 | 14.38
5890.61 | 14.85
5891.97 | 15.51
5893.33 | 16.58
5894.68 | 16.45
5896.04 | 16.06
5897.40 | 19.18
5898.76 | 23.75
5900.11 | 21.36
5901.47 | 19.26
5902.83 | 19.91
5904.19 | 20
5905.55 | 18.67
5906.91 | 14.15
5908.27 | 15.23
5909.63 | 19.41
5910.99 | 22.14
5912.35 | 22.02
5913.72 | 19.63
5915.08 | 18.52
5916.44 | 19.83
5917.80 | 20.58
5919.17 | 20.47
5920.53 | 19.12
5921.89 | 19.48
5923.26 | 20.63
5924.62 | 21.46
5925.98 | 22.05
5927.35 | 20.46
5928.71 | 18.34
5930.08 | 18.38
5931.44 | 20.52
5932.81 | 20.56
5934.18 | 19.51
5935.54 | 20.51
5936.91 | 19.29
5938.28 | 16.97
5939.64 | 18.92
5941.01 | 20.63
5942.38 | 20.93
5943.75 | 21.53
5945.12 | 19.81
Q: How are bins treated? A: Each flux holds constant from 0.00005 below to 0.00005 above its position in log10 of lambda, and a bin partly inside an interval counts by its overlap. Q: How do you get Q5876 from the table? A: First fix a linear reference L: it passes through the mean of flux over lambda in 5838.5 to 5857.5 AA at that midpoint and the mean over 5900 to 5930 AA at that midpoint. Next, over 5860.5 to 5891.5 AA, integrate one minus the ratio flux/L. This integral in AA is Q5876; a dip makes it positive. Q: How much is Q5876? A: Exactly 1.9 AA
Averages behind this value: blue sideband 20.6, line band 19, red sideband 19.6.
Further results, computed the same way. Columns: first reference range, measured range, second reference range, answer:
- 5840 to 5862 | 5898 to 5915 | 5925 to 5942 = 0.3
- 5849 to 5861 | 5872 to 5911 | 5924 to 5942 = 1.8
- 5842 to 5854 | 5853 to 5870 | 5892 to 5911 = 1.1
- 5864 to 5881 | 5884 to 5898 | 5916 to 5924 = 2.3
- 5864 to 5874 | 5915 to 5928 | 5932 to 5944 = -0.6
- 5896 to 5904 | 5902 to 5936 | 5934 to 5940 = -0.1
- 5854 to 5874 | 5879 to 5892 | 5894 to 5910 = 0.6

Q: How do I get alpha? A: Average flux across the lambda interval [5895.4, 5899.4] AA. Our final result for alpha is 19.6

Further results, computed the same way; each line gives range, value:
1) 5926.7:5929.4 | 19.4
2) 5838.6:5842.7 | 22.3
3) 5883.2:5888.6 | 17.8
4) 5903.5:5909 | 17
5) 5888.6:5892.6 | 14.9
